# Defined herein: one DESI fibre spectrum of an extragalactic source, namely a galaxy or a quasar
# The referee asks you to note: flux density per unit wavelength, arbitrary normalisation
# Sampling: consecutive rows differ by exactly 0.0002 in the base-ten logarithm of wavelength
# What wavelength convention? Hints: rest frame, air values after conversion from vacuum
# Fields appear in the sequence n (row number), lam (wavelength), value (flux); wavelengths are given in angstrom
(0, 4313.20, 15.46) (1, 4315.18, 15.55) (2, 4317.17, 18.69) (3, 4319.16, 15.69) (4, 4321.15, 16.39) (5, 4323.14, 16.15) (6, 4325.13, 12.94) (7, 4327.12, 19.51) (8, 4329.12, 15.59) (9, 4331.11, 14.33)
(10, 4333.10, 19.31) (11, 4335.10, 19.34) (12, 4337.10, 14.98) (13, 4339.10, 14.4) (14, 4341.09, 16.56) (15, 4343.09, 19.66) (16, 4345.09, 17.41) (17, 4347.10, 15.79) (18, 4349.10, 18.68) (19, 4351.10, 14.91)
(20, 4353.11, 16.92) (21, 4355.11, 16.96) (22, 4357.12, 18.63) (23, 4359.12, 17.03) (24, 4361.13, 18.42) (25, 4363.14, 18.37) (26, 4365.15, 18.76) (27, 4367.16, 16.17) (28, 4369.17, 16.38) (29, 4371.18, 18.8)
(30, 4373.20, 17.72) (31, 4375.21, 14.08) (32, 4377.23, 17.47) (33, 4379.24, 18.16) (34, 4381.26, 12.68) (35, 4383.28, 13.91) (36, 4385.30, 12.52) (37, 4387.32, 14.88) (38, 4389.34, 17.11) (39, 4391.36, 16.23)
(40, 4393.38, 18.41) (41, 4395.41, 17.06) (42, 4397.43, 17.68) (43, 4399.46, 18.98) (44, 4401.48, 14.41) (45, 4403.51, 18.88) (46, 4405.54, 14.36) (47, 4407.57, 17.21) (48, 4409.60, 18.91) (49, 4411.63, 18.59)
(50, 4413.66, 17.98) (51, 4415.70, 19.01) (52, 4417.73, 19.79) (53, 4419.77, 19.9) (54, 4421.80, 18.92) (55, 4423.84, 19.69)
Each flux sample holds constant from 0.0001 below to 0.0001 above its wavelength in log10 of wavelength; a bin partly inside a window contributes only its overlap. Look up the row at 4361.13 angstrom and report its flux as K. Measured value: 18.42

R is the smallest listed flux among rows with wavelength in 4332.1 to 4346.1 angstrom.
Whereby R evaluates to 14.4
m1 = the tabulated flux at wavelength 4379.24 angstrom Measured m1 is 18.16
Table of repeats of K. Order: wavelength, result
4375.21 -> 14.08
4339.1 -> 14.4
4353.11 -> 16.92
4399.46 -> 18.98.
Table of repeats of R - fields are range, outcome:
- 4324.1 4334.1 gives 12.94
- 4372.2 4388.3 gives 12.52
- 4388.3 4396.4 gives 16.23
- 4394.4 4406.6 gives 14.36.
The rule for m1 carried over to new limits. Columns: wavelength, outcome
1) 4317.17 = 18.69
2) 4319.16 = 15.69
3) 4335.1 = 19.34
